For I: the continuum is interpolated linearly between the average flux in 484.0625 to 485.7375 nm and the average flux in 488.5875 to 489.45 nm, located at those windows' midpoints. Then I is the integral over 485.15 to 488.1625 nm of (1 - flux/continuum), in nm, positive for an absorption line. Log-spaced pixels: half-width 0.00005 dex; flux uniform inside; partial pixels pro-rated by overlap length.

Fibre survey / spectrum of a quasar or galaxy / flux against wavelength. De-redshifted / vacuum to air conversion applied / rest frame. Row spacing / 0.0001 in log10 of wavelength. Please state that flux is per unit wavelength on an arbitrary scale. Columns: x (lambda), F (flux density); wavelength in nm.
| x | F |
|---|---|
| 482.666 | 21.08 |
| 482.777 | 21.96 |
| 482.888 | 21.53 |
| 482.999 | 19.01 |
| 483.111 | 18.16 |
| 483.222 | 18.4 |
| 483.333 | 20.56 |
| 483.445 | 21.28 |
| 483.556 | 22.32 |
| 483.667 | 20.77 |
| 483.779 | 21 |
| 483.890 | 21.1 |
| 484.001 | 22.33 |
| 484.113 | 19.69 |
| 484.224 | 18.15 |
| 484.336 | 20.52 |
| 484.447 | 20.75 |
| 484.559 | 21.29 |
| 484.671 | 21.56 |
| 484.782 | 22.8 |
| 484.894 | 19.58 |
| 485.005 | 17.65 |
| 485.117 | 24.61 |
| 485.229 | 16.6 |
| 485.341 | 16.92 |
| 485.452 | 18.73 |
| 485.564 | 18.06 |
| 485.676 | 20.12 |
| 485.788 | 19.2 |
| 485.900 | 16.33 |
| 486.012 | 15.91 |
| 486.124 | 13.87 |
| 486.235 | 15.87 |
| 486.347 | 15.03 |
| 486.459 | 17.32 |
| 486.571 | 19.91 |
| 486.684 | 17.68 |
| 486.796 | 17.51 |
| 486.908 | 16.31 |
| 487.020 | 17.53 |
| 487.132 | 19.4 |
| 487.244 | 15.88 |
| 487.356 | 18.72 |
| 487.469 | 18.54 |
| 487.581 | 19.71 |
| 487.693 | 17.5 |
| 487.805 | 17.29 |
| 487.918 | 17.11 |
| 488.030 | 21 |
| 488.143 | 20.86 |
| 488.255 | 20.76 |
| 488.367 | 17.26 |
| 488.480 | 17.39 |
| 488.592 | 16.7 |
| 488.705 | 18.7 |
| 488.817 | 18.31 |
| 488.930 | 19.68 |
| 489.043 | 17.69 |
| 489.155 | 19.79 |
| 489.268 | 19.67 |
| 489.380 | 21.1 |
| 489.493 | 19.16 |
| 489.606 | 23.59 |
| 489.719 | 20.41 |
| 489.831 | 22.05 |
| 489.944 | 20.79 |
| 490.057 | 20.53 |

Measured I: 0.27 nm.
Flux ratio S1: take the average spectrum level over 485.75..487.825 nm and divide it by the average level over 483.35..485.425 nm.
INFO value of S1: 0.85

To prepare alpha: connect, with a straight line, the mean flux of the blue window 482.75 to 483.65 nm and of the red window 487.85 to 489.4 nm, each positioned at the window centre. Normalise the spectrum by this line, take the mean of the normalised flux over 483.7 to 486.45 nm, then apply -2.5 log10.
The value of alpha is 0.047 mag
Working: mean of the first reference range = 20.4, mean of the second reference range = 18.9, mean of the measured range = 19.1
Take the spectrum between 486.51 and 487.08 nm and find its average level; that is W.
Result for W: 17.8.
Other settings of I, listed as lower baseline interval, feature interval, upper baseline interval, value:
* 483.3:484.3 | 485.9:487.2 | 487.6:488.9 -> 0.17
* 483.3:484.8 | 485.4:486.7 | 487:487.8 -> 0.13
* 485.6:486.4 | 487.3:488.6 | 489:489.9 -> 0.01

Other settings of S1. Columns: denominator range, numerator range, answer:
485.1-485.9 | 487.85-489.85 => 1.04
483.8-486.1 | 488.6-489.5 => 0.98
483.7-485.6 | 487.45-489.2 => 0.93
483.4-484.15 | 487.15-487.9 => 0.85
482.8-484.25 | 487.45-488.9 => 0.91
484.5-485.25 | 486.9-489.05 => 0.89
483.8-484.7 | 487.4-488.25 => 0.92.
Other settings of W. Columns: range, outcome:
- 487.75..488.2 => 19.1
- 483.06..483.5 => 19.6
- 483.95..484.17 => 21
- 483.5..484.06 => 21.5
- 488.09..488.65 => 18.6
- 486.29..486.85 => 17.5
